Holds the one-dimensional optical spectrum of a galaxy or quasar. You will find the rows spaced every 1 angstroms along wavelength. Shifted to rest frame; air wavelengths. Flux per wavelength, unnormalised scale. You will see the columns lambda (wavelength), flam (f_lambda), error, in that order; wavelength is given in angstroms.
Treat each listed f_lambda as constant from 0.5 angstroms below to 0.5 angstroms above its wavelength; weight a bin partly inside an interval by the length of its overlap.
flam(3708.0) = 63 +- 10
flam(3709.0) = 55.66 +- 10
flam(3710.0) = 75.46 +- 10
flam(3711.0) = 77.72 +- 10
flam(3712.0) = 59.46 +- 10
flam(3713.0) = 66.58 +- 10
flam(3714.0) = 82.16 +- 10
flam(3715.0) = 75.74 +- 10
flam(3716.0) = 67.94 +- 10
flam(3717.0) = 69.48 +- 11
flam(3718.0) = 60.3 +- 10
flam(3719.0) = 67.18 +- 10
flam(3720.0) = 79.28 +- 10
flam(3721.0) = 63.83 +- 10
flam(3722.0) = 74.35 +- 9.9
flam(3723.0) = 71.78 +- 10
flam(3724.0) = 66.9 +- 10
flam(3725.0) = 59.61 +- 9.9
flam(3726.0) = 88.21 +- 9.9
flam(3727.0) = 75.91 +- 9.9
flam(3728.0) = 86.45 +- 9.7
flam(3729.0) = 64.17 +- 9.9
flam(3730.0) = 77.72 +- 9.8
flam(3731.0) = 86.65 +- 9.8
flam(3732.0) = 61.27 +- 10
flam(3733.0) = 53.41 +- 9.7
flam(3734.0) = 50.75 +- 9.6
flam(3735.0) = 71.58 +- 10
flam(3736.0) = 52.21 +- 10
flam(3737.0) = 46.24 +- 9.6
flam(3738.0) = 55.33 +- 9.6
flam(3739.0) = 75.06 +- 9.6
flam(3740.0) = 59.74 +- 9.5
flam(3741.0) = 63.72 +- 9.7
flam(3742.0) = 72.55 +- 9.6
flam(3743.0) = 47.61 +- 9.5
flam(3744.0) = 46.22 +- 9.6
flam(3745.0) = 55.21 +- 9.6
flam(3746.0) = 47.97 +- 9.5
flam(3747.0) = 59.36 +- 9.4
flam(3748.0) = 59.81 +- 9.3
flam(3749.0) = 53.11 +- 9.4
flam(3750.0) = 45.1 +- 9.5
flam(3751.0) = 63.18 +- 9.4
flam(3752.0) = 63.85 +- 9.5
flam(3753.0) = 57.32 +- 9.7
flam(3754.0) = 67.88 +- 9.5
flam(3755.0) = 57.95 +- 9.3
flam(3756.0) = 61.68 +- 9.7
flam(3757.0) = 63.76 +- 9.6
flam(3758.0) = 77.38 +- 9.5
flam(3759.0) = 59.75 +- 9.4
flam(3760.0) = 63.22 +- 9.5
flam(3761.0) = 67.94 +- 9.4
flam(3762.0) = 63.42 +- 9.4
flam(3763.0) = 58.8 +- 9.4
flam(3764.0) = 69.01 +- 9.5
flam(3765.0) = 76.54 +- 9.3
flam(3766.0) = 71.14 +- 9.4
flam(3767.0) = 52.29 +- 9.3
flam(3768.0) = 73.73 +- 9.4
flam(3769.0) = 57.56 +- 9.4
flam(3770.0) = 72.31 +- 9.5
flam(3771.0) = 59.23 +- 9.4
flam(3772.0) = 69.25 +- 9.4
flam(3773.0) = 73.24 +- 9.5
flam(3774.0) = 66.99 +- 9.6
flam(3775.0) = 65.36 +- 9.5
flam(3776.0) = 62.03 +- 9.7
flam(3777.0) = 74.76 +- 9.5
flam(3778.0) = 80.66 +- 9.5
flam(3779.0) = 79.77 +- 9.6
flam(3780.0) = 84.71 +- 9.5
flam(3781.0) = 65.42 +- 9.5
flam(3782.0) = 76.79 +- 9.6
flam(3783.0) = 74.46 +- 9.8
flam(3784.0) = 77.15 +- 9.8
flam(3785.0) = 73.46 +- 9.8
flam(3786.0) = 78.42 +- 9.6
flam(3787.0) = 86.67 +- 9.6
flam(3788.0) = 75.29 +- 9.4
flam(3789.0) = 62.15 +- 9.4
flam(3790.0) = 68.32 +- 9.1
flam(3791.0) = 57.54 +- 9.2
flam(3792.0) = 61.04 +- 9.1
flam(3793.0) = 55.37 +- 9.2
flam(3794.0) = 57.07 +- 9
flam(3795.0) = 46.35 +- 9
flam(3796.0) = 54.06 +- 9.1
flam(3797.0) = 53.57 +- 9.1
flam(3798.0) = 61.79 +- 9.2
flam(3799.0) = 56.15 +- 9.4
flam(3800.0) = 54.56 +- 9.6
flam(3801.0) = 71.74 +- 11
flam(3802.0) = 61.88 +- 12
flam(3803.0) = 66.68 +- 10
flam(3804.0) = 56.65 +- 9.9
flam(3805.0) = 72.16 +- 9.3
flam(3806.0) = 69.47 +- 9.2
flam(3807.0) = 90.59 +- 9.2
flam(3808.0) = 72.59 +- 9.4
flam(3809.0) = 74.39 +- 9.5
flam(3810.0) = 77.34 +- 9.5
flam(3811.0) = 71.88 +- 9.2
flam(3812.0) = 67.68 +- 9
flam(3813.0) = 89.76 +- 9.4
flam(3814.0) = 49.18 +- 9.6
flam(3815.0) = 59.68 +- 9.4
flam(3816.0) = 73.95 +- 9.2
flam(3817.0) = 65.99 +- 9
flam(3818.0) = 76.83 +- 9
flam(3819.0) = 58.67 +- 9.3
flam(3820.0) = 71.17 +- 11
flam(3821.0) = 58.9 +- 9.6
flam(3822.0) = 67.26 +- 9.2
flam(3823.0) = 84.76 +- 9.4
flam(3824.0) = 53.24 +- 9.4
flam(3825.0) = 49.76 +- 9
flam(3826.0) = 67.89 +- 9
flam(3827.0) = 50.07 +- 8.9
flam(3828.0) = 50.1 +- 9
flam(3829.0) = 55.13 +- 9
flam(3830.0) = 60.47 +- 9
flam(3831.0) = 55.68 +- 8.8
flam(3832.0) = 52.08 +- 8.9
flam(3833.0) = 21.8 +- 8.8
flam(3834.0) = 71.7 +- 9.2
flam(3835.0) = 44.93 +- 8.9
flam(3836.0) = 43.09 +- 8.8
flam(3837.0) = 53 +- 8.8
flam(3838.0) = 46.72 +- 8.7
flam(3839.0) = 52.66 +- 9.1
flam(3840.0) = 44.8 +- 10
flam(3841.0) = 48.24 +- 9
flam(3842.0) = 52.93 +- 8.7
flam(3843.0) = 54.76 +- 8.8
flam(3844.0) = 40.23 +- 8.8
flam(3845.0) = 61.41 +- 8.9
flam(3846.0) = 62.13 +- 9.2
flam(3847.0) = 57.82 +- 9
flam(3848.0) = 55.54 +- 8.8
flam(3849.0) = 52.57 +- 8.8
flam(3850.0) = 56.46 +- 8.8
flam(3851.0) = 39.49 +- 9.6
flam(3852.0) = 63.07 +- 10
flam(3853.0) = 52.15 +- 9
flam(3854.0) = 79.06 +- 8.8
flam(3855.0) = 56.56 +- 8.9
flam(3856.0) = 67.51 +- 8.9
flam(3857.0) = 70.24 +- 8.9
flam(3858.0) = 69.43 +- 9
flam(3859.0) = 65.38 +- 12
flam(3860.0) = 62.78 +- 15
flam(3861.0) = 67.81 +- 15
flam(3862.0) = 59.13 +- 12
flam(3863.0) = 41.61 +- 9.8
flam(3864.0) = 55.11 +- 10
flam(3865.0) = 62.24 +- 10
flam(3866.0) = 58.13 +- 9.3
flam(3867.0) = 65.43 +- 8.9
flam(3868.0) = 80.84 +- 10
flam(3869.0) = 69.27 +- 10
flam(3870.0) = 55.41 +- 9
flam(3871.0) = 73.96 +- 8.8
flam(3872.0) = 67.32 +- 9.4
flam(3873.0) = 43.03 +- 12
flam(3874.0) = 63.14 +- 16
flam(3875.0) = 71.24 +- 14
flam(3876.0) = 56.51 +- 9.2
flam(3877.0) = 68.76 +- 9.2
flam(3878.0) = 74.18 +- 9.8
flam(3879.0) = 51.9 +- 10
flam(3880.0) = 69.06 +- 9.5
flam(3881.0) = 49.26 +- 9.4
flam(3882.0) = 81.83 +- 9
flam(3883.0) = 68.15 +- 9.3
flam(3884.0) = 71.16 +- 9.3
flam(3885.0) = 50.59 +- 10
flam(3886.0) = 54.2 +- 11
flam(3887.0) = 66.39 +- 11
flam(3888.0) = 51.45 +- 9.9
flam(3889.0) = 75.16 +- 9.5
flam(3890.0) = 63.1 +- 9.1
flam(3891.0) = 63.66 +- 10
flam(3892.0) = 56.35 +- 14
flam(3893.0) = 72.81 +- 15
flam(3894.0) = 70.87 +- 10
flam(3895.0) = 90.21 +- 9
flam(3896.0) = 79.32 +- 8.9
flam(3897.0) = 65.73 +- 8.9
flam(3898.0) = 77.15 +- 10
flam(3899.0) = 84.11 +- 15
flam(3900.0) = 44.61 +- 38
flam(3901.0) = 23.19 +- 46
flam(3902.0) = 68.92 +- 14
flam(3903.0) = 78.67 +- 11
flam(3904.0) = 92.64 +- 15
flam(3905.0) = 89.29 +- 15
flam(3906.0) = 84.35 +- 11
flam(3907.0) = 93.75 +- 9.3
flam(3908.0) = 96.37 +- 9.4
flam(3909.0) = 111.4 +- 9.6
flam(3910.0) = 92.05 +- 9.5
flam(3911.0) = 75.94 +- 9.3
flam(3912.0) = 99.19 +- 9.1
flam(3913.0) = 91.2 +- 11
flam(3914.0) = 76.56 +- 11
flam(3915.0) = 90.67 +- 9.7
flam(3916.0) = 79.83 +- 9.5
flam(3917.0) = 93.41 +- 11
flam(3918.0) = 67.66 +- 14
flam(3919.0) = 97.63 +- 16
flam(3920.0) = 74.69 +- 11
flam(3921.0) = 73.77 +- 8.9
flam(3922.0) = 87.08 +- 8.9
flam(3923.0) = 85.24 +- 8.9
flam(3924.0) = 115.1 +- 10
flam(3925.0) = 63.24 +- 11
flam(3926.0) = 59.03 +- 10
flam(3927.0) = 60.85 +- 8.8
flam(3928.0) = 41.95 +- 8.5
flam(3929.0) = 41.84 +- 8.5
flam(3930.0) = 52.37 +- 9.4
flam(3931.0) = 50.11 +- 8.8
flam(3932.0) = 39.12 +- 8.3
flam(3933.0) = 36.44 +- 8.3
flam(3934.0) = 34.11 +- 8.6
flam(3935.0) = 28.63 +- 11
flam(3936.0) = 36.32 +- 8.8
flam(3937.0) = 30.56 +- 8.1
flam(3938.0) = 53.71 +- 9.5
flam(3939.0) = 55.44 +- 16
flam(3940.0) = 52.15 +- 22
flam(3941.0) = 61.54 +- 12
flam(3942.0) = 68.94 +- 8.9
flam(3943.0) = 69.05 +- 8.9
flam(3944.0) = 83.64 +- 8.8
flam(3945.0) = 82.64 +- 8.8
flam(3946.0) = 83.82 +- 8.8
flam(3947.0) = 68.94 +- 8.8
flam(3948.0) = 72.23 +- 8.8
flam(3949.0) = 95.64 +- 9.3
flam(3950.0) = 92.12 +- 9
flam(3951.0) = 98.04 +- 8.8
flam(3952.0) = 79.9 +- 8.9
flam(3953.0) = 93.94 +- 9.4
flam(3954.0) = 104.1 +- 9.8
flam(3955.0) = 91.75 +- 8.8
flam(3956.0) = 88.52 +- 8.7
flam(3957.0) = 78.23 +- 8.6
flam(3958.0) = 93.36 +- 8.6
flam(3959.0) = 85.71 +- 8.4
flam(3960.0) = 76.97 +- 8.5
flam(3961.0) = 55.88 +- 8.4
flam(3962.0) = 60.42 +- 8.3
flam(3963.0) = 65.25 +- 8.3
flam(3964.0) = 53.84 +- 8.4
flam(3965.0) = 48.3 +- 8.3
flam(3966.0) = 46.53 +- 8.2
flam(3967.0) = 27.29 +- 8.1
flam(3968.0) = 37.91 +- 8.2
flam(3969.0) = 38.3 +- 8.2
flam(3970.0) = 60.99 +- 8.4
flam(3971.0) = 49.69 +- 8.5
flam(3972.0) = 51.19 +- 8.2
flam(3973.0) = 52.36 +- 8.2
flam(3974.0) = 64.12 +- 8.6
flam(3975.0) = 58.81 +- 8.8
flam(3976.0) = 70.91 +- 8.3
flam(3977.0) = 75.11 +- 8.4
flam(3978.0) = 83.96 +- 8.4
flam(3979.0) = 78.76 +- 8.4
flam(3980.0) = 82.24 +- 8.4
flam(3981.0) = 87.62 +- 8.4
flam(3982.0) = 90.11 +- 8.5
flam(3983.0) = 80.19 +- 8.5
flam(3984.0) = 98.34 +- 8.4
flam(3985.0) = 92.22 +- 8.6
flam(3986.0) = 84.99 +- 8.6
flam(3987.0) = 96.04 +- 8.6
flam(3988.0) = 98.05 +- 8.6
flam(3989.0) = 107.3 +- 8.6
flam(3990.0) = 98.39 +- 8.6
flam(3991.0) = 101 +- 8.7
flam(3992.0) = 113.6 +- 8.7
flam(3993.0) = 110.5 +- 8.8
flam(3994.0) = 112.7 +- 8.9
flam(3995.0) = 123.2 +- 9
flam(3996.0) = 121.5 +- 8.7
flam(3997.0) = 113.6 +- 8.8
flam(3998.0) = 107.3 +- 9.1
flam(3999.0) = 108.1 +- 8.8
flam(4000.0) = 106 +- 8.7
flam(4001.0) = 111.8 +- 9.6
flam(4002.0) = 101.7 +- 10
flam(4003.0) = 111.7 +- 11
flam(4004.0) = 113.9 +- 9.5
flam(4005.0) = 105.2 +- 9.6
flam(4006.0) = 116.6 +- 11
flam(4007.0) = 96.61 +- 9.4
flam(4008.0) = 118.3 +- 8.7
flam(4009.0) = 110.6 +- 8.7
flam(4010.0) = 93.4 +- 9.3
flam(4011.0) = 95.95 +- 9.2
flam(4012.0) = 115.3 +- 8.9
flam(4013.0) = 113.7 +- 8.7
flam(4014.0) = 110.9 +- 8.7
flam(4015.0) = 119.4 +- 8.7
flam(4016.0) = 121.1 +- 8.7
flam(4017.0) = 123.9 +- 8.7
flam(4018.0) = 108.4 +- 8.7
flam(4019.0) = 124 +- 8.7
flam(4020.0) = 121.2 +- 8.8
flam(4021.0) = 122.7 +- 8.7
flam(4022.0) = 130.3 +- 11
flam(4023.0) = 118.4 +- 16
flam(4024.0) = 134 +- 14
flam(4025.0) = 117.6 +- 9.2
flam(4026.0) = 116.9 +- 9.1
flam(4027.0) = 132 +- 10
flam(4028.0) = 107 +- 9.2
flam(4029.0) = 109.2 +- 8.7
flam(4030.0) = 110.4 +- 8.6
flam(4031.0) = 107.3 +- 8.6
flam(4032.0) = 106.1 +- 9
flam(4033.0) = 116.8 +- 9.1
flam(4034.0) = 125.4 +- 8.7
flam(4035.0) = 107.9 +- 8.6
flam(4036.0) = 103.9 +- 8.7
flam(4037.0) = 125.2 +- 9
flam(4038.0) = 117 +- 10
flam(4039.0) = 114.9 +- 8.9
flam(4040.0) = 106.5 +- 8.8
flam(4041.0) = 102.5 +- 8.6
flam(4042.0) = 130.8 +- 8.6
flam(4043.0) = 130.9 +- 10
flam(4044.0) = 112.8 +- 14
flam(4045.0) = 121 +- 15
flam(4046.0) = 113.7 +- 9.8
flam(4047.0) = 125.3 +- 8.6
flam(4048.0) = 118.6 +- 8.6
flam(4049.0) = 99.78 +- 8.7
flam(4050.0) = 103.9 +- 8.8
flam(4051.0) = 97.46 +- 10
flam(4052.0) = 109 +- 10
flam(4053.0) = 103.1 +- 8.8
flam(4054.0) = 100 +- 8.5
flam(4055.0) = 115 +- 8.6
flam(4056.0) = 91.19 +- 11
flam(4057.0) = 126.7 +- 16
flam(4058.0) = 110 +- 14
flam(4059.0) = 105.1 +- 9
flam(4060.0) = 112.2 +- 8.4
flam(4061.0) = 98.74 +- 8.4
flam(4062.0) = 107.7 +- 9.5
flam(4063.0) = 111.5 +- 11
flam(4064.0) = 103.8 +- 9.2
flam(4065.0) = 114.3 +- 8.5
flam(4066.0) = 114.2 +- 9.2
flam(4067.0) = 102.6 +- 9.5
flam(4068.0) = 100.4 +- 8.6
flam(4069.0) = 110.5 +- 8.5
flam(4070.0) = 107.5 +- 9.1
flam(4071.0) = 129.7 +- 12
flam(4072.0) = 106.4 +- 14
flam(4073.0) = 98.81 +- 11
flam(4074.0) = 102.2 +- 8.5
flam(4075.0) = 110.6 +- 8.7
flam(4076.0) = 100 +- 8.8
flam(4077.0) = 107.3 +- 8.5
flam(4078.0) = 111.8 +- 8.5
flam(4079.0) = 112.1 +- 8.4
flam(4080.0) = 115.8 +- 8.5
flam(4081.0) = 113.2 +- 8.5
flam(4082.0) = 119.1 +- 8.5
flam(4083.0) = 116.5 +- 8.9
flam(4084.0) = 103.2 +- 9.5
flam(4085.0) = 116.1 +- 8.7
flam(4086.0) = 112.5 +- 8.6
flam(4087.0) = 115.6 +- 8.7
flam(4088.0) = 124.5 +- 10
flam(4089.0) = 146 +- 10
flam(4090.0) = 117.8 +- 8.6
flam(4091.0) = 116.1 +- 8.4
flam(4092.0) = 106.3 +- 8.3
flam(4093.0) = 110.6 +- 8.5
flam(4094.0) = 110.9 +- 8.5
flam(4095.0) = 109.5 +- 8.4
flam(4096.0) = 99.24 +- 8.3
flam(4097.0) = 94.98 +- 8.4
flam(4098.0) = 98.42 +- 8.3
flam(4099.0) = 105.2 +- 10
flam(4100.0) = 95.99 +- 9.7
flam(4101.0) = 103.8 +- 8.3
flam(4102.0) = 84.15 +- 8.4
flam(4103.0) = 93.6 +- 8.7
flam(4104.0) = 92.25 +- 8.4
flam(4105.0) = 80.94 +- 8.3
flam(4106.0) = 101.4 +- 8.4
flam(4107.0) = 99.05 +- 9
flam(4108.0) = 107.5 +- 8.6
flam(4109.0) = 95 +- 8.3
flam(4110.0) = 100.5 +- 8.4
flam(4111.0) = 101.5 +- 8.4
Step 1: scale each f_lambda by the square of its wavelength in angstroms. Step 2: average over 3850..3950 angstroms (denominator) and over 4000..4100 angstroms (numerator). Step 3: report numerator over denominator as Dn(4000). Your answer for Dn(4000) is 1.79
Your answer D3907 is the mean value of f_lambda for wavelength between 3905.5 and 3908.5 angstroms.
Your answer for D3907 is 91.5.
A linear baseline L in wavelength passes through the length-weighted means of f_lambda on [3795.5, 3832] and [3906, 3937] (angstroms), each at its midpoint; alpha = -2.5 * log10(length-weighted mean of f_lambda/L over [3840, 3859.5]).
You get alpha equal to 0.16 mag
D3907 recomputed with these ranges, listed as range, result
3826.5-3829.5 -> 51.8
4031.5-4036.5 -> 112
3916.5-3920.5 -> 83.3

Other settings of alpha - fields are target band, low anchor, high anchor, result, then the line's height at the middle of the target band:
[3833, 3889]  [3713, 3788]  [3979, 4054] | 0.390 mag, 84.8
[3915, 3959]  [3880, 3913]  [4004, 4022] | 0.231 mag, 87.3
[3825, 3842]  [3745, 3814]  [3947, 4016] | 0.373 mag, 72.1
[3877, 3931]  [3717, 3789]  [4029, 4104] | 0.195 mag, 87.4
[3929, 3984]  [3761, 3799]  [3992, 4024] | 0.487 mag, 103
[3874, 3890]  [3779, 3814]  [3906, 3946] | 0.086 mag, 69.2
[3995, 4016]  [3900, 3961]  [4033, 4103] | -0.177 mag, 93.6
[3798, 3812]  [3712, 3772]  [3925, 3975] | -0.076 mag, 64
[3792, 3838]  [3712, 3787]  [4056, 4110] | 0.208 mag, 74.6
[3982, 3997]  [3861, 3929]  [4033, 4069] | -0.079 mag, 95.3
